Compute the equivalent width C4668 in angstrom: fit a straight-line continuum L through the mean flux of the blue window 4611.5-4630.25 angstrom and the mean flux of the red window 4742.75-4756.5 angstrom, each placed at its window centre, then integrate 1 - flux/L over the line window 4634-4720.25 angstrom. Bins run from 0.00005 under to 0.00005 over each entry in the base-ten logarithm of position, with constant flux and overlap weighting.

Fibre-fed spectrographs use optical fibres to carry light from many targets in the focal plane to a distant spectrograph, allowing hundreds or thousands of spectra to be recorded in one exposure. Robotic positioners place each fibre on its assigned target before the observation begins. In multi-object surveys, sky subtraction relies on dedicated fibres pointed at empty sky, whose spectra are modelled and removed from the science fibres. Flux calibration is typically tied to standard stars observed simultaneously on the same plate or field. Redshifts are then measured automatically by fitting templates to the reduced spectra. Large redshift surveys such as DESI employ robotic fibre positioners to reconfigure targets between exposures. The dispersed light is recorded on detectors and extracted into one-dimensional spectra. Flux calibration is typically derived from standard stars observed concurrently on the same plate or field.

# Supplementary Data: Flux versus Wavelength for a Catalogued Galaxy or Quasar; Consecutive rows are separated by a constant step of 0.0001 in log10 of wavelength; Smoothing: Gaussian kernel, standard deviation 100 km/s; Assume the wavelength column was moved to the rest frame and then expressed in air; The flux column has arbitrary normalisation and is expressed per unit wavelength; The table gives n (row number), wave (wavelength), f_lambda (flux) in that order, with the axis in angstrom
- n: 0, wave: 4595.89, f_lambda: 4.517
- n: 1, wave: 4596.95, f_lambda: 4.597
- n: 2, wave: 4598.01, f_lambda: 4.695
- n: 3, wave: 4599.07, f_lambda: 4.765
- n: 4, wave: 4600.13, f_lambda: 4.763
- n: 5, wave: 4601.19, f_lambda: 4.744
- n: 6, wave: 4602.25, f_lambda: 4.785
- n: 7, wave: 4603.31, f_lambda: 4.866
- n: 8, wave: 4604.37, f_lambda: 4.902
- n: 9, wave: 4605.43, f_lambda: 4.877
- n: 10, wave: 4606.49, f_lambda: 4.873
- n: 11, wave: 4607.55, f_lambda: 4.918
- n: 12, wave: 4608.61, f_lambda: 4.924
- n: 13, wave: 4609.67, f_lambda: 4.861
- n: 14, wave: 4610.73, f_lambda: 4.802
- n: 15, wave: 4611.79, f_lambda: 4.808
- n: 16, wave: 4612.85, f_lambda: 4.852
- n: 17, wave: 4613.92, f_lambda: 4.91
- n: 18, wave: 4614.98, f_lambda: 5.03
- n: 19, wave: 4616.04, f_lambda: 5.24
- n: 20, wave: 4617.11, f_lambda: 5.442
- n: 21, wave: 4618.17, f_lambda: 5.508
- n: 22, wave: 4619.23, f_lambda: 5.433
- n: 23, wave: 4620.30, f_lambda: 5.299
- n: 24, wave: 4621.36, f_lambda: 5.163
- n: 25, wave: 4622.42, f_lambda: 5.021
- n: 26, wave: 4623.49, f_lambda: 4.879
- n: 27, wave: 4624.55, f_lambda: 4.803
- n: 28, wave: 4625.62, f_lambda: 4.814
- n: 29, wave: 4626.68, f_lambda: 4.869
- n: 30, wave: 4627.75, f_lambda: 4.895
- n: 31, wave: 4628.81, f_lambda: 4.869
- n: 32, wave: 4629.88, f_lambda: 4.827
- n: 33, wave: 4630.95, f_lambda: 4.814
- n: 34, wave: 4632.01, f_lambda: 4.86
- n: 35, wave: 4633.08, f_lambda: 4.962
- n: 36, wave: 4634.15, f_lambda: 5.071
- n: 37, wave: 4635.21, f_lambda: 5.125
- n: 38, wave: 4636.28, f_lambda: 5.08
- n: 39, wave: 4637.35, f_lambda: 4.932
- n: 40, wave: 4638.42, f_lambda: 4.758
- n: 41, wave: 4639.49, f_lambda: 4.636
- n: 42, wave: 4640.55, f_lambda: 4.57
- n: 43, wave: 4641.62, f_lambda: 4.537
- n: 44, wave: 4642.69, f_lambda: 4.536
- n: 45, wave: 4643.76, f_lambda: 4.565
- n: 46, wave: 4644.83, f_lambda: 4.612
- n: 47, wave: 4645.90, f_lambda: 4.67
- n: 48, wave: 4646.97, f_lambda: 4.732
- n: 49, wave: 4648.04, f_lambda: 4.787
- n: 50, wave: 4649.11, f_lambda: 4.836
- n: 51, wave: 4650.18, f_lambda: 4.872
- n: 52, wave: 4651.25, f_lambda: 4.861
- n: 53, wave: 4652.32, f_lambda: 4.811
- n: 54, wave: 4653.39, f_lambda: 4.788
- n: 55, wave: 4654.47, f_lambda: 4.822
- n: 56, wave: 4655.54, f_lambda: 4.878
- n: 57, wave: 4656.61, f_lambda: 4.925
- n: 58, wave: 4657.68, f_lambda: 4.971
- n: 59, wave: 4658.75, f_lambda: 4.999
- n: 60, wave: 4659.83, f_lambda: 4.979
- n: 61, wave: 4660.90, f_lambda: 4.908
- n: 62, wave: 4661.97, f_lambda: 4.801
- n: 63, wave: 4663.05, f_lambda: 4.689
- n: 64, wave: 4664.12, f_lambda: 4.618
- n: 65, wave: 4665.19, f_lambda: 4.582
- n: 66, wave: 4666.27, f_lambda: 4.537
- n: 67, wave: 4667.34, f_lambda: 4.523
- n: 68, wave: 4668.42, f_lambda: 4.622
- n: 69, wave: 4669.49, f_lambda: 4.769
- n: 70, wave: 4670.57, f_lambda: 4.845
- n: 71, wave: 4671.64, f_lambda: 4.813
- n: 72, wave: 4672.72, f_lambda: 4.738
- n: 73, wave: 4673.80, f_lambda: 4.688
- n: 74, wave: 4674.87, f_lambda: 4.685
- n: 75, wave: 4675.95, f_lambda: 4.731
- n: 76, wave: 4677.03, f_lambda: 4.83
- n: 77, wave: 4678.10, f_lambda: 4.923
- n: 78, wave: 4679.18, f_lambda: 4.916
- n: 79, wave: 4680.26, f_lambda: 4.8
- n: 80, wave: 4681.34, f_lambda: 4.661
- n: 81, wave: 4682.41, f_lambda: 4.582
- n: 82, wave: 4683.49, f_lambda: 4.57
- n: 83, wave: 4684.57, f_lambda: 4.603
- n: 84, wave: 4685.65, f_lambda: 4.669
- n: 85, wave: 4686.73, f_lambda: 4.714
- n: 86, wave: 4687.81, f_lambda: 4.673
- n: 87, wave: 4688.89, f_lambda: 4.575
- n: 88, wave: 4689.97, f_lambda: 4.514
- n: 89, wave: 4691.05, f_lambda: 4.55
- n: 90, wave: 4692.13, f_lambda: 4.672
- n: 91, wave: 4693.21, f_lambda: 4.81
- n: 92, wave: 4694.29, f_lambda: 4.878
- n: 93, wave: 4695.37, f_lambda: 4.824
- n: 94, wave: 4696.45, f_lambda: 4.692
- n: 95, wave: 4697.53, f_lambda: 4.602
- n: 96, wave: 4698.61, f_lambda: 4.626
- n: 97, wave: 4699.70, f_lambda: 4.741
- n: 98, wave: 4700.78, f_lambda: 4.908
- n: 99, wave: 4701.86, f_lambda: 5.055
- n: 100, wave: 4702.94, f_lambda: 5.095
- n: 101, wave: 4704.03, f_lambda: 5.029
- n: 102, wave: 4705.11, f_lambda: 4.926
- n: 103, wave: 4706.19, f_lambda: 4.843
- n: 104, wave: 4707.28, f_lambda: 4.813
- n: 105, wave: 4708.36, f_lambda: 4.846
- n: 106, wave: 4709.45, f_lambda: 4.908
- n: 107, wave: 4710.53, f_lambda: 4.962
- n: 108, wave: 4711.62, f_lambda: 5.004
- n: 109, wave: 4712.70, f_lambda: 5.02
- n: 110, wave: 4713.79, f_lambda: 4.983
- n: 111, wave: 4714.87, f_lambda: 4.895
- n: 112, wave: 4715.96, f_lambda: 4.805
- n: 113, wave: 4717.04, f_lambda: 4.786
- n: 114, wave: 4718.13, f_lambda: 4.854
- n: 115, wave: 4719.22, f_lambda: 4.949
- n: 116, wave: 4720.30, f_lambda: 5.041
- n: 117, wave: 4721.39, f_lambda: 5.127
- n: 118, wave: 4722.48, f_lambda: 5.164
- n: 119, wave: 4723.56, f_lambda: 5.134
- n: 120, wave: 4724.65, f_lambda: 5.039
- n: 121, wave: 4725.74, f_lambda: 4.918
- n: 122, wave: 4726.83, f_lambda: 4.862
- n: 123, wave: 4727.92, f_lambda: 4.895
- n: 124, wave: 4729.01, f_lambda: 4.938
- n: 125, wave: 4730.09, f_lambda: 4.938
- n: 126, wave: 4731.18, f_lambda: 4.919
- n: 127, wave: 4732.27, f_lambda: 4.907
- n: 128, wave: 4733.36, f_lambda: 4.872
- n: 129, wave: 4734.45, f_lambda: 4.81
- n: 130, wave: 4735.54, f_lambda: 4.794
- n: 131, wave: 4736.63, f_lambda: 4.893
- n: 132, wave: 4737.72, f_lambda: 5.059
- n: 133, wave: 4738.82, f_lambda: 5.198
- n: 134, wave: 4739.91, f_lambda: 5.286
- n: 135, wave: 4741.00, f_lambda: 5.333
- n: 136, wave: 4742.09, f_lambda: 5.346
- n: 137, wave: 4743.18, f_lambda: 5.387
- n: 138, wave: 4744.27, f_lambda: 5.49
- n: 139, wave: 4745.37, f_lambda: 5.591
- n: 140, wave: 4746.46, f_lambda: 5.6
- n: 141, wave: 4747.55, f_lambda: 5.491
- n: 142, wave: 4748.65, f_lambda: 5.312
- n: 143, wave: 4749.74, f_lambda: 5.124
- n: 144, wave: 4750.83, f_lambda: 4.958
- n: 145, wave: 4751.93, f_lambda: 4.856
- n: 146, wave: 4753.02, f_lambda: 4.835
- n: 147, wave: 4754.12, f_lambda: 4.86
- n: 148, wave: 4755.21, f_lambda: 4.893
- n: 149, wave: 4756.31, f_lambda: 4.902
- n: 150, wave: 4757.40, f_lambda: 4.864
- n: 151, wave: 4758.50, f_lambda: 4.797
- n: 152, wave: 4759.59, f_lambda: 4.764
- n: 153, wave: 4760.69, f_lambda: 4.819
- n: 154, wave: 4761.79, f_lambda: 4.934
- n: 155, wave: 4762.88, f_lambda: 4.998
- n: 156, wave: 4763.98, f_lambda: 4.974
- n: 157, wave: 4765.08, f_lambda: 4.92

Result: 5.30 angstrom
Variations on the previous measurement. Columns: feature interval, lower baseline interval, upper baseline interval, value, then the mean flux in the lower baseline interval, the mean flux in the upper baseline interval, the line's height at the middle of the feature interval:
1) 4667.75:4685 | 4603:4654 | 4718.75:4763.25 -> 0.79 angstrom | 4.9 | 5.05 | 4.96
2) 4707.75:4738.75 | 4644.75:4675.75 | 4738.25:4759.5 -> 0.62 angstrom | 4.77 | 5.16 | 5.04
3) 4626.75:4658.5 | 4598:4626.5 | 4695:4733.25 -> 0.87 angstrom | 4.97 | 4.92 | 4.95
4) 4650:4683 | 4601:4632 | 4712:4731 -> 1.25 angstrom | 4.97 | 4.96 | 4.97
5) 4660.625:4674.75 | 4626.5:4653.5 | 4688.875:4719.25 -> 0.35 angstrom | 4.8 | 4.84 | 4.82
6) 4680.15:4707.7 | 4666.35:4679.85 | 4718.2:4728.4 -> 0.63 angstrom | 4.75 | 5.01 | 4.86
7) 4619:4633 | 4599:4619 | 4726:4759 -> 0.04 angstrom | 4.95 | 5.07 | 4.97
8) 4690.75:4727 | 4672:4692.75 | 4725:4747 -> -0.02 angstrom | 4.69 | 5.1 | 4.89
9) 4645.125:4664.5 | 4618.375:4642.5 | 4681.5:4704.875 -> 0.08 angstrom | 4.92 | 4.73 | 4.85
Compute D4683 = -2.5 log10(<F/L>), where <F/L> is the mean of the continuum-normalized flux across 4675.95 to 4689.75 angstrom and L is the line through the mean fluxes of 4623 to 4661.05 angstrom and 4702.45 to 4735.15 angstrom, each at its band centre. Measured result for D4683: 0.04 mag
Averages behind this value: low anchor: 4.83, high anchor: 4.94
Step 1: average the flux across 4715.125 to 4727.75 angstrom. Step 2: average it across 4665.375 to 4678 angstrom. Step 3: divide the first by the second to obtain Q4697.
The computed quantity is 1.05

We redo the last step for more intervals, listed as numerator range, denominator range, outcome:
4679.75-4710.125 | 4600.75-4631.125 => 0.96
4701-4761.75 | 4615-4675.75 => 1.03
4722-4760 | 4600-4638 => 1.02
